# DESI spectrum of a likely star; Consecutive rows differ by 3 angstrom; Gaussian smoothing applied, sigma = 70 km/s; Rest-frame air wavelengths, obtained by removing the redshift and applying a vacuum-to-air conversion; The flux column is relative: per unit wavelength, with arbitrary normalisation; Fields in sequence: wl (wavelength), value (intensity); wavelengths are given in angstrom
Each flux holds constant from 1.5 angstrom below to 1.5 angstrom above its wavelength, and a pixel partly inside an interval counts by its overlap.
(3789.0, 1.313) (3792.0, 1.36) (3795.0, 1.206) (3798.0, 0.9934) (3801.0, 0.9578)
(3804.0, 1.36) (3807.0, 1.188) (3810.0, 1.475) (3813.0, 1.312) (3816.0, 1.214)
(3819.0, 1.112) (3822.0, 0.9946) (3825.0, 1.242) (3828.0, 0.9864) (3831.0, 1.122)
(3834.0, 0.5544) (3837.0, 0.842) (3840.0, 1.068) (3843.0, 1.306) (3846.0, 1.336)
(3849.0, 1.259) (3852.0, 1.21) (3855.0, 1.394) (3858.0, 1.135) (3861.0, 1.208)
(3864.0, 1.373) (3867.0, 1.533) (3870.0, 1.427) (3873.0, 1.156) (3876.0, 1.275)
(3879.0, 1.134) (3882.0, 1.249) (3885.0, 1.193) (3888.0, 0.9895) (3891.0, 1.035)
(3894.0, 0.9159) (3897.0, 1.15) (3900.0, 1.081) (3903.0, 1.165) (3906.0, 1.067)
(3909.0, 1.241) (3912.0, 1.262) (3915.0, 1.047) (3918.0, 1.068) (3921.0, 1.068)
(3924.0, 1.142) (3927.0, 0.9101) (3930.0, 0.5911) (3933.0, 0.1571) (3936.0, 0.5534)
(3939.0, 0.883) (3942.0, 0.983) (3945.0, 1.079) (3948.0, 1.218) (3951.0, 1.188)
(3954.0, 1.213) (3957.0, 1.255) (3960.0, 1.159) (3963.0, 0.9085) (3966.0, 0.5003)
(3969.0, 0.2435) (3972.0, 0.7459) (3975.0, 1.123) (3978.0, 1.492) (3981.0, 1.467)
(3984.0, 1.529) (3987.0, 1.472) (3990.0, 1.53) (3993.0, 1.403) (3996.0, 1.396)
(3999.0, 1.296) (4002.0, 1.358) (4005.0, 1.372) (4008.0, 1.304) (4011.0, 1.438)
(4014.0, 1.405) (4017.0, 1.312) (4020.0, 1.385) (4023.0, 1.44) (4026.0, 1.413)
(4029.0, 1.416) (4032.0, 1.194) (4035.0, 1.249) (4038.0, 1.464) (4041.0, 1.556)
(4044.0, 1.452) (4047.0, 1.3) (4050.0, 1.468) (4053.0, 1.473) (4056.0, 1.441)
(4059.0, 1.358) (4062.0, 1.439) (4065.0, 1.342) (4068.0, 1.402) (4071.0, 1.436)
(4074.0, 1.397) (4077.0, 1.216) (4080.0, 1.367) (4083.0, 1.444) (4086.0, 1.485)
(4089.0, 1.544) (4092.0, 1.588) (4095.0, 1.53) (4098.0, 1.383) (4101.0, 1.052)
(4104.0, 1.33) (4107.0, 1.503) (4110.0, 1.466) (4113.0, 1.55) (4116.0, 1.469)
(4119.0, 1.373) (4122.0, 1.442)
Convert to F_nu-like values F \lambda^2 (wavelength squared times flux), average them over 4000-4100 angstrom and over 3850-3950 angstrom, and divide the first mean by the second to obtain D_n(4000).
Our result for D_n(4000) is 1.39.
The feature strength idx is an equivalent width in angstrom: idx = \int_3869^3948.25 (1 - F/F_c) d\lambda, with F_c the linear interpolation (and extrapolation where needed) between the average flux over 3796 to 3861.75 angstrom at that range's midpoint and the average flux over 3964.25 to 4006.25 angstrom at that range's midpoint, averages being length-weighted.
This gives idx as 9.7 angstrom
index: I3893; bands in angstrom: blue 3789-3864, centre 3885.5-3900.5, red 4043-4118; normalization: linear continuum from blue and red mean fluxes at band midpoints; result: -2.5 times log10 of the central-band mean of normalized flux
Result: 0.18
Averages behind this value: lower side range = 1.17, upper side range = 1.42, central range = 1.04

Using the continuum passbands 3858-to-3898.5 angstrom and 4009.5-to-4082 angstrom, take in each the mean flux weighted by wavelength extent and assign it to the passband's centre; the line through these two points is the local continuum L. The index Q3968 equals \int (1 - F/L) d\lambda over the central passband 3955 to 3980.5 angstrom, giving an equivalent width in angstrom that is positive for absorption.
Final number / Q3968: 6.8 angstrom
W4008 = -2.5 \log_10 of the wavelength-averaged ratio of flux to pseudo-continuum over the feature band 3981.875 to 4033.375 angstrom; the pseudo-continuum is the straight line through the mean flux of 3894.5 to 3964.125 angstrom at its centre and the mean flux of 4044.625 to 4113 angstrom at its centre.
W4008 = -0.14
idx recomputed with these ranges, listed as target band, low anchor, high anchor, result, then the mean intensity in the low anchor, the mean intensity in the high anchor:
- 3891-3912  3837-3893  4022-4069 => 2.5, 1.22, 1.4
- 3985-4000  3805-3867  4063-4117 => -1.2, 1.18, 1.42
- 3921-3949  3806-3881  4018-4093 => 9.7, 1.19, 1.41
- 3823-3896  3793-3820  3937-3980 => -1.9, 1.21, 1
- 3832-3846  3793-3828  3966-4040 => 2.4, 1.18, 1.3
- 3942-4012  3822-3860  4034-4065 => 6.3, 1.12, 1.42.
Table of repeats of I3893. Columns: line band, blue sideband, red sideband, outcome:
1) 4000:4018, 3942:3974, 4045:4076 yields -0.16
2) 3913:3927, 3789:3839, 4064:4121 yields 0.16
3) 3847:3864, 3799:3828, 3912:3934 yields -0.16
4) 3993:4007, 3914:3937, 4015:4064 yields -0.14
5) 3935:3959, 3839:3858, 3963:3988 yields 0.04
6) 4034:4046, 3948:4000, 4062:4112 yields -0.10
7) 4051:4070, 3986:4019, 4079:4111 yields 0.00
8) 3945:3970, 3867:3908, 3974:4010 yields 0.32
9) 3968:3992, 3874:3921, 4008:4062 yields 0.06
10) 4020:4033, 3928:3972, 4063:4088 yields -0.17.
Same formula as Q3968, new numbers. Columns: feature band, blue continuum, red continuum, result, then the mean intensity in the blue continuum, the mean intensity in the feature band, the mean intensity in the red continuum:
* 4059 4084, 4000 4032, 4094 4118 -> 0.30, 1.37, 1.38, 1.41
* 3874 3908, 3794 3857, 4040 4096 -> 3.00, 1.15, 1.12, 1.43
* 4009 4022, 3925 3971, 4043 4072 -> -2.02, 0.858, 1.38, 1.41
